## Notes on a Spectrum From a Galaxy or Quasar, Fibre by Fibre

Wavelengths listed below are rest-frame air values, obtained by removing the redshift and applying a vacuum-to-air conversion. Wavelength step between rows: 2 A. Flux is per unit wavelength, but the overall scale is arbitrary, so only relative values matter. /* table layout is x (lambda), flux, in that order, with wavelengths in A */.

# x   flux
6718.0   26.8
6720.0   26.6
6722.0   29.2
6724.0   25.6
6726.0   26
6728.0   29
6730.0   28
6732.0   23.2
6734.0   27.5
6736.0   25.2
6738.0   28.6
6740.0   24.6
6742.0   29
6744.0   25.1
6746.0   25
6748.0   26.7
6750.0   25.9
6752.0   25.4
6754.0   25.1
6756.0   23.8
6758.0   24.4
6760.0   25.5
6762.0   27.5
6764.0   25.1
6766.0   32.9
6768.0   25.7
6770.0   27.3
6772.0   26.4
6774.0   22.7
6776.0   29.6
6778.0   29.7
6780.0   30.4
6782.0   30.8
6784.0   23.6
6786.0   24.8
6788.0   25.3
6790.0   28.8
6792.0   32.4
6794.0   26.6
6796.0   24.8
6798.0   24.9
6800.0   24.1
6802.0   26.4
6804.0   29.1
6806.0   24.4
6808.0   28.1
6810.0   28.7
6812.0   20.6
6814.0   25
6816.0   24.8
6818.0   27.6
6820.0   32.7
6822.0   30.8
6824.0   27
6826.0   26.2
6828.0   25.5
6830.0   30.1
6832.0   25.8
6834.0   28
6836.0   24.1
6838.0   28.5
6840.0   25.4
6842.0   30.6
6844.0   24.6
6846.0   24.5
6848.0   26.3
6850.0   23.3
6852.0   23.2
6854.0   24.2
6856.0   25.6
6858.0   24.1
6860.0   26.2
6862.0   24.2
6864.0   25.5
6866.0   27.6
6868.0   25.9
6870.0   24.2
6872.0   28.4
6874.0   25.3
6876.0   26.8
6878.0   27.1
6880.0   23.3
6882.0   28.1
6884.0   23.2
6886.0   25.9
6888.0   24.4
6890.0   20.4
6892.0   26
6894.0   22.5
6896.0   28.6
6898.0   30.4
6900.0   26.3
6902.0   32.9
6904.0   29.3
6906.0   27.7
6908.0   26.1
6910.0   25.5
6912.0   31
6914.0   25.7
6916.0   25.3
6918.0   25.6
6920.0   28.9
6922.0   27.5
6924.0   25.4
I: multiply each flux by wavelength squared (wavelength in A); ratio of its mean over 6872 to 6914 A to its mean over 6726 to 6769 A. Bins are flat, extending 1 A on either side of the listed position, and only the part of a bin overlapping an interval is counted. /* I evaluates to 1.05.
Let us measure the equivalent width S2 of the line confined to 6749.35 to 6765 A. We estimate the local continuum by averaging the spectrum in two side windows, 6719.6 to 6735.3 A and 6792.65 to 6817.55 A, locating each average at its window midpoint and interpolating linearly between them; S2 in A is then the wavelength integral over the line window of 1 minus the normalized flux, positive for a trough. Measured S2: 0.7 A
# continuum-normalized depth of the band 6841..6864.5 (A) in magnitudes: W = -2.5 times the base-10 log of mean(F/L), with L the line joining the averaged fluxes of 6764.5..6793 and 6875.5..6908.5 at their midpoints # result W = 0.07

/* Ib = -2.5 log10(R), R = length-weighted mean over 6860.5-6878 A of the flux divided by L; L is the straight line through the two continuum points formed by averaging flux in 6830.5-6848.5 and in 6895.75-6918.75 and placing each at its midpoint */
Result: 0.04 mag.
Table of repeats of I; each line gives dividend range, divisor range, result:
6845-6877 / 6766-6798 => 0.95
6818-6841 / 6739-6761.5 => 1.11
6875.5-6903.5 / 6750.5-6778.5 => 1.03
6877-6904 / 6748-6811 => 1.01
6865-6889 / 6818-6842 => 0.94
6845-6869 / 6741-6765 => 1.00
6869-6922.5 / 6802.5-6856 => 1.02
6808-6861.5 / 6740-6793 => 1.00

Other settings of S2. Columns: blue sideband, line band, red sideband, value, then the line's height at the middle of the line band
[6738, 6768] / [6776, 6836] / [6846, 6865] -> -4.0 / 25.4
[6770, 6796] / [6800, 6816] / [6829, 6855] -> 0.6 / 26.9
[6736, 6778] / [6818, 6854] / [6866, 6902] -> -1.0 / 26.1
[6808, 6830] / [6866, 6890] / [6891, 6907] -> 1.9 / 27.7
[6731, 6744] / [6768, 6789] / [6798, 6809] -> -0.6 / 26.3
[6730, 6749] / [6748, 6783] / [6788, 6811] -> -0.5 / 26.6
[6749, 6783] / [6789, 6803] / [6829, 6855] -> -0.1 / 26.6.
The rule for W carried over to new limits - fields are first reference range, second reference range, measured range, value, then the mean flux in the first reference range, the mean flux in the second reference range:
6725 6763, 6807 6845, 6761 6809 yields -0.02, 26.1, 27.1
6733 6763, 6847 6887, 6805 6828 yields -0.05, 26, 25.4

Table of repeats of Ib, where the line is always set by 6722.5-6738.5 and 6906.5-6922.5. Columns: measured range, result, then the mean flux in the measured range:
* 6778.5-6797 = -0.03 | 27.6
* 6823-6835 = -0.01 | 27.1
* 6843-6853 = 0.10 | 24.4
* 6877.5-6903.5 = 0.03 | 26.1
